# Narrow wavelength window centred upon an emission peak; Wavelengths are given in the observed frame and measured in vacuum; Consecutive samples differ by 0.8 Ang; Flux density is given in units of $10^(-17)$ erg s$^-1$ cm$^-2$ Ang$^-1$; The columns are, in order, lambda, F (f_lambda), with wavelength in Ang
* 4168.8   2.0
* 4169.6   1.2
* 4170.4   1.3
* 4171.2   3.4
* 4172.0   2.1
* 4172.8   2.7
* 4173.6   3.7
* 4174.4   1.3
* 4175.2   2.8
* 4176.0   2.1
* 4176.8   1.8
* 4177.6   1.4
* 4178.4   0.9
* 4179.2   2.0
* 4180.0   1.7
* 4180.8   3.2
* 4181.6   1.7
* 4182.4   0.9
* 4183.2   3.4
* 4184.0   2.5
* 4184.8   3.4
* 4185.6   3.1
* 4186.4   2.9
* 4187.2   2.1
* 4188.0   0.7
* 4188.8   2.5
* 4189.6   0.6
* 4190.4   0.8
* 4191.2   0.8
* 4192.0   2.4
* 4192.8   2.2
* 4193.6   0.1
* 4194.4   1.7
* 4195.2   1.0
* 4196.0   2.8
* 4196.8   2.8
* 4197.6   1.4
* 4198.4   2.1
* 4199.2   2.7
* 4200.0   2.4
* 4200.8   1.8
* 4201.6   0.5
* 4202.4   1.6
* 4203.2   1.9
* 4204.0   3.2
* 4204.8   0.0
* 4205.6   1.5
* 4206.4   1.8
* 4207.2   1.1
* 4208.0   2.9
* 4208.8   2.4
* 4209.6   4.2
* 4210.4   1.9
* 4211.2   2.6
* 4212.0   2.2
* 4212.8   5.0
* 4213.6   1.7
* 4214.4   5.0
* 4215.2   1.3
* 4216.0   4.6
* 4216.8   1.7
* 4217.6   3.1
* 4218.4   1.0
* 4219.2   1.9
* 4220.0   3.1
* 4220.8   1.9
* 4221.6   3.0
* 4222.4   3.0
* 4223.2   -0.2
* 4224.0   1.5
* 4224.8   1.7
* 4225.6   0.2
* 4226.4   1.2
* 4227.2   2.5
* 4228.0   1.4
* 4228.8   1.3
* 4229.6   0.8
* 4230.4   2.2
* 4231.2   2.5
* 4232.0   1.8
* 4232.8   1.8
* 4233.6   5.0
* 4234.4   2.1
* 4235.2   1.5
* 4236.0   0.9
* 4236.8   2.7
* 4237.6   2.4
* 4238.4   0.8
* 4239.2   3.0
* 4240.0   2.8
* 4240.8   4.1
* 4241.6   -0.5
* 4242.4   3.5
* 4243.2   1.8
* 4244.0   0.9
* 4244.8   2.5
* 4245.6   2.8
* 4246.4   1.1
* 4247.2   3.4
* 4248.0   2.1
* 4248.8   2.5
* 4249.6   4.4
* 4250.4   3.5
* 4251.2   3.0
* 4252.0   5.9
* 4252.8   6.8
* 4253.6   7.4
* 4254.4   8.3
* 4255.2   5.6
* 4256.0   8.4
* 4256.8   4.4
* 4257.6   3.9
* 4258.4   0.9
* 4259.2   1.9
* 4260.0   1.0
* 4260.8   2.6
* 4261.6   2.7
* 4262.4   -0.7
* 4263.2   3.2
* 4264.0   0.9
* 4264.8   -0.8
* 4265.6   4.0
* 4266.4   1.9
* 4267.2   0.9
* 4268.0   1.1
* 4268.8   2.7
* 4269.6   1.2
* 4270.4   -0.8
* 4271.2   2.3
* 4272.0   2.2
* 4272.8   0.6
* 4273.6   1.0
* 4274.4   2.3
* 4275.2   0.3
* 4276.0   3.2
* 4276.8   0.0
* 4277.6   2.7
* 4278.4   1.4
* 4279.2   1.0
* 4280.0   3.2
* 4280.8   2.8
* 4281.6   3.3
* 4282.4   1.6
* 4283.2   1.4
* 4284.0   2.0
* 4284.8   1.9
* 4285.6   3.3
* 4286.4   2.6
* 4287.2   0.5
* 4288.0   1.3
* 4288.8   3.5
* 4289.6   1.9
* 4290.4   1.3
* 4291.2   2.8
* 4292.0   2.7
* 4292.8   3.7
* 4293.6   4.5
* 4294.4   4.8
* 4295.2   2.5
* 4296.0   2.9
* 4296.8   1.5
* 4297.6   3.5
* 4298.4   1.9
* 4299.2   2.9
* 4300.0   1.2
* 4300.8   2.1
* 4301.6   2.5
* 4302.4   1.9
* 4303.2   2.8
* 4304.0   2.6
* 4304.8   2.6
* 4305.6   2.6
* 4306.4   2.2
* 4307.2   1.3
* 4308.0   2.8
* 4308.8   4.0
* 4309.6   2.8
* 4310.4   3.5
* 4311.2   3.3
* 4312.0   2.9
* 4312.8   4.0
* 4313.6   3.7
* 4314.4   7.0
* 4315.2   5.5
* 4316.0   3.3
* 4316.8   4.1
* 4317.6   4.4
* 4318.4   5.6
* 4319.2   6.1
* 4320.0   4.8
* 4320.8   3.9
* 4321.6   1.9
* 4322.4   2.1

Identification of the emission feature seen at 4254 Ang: [O II] 3727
